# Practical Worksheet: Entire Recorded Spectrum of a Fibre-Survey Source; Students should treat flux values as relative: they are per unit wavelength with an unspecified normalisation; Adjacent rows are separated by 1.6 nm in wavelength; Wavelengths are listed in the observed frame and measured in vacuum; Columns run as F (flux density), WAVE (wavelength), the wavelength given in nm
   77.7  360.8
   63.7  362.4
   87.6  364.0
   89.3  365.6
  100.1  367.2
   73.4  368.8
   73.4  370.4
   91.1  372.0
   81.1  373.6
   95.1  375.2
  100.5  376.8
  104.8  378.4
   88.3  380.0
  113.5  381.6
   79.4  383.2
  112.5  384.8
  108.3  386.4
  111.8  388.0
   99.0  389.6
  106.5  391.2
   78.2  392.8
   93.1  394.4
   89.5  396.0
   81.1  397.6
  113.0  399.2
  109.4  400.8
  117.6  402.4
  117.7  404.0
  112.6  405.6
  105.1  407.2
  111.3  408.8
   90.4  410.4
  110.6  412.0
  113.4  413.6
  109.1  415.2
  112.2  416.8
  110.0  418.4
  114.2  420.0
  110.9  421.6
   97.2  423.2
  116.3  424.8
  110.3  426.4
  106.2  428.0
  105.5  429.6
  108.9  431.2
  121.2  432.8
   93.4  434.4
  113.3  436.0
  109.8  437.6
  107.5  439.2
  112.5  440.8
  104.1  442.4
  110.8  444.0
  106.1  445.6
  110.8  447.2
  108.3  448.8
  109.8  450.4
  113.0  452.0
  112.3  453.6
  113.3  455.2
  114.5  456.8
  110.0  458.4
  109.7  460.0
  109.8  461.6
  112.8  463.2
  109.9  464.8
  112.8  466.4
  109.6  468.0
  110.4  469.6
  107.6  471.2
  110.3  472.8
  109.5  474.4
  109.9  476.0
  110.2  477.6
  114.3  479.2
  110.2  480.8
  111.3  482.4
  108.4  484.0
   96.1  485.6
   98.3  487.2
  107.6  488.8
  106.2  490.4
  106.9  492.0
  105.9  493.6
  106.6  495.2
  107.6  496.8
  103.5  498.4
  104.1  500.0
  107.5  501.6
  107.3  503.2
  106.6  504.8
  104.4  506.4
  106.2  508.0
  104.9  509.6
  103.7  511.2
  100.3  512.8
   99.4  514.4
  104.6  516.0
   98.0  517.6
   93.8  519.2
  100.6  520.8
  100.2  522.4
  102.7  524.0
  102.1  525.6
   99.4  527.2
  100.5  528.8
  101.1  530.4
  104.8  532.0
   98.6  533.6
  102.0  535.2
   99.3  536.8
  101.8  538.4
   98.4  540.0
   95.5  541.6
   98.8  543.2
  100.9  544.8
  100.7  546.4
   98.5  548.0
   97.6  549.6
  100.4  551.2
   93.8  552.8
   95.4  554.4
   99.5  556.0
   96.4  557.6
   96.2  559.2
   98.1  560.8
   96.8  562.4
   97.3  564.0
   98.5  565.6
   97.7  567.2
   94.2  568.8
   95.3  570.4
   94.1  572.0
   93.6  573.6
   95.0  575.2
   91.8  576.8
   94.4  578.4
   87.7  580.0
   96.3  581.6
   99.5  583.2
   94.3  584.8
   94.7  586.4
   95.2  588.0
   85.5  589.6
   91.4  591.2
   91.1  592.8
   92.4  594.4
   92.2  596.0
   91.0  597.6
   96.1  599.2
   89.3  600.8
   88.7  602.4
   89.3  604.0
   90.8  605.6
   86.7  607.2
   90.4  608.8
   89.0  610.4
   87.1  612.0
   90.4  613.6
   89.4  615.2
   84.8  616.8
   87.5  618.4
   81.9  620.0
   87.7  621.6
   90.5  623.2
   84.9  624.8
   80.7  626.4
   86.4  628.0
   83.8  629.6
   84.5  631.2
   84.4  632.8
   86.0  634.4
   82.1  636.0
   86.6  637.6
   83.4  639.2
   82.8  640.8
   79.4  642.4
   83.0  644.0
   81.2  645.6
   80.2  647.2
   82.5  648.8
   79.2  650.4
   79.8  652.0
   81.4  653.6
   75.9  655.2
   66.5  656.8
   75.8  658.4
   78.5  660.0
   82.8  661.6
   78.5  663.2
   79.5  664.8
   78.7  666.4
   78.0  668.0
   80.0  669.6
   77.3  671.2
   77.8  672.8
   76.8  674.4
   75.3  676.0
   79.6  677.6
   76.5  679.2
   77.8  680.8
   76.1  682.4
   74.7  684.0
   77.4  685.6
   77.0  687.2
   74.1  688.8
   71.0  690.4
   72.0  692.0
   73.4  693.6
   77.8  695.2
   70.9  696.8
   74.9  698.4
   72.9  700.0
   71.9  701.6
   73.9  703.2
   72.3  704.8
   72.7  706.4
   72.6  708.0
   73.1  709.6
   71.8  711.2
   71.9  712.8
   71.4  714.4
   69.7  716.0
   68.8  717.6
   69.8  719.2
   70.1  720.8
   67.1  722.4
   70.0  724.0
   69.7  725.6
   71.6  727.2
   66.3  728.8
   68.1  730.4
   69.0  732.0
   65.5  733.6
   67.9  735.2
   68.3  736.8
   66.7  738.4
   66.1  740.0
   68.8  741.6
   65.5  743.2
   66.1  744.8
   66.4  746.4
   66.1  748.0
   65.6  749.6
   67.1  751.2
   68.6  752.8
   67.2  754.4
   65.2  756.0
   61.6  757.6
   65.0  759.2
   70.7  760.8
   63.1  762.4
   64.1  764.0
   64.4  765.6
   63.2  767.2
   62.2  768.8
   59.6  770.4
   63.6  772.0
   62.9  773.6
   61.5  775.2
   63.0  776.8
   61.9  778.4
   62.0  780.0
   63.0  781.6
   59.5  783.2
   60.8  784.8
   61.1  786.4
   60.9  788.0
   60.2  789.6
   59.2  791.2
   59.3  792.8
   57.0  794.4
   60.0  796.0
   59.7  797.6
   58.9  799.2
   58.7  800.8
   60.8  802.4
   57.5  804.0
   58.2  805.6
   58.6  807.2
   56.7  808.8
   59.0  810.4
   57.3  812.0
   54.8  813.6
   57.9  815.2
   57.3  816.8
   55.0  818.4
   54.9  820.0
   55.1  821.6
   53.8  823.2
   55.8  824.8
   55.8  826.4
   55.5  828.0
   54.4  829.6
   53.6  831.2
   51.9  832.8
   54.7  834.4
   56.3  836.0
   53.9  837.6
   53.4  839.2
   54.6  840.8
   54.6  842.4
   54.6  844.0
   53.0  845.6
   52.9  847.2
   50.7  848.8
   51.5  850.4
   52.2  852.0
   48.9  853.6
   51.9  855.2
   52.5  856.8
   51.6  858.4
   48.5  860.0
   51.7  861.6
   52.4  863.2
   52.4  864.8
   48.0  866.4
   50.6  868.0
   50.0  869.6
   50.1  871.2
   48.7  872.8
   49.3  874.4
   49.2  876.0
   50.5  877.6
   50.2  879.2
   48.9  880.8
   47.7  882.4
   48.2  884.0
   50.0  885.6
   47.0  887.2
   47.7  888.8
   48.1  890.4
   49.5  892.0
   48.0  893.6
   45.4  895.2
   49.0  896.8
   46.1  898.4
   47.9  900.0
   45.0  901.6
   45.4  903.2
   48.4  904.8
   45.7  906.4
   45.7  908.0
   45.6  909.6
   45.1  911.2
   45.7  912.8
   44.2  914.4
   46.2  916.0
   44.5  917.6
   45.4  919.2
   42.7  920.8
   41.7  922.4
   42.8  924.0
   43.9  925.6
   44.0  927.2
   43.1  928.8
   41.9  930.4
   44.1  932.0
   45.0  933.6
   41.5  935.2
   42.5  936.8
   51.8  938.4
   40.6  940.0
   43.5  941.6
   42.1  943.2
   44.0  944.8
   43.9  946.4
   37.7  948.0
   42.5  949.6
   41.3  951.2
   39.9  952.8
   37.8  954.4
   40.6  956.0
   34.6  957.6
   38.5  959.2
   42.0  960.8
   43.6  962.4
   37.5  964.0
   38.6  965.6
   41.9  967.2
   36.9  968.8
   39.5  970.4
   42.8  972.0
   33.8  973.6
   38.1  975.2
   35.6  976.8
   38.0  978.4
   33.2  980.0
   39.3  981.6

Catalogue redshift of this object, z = 0.000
